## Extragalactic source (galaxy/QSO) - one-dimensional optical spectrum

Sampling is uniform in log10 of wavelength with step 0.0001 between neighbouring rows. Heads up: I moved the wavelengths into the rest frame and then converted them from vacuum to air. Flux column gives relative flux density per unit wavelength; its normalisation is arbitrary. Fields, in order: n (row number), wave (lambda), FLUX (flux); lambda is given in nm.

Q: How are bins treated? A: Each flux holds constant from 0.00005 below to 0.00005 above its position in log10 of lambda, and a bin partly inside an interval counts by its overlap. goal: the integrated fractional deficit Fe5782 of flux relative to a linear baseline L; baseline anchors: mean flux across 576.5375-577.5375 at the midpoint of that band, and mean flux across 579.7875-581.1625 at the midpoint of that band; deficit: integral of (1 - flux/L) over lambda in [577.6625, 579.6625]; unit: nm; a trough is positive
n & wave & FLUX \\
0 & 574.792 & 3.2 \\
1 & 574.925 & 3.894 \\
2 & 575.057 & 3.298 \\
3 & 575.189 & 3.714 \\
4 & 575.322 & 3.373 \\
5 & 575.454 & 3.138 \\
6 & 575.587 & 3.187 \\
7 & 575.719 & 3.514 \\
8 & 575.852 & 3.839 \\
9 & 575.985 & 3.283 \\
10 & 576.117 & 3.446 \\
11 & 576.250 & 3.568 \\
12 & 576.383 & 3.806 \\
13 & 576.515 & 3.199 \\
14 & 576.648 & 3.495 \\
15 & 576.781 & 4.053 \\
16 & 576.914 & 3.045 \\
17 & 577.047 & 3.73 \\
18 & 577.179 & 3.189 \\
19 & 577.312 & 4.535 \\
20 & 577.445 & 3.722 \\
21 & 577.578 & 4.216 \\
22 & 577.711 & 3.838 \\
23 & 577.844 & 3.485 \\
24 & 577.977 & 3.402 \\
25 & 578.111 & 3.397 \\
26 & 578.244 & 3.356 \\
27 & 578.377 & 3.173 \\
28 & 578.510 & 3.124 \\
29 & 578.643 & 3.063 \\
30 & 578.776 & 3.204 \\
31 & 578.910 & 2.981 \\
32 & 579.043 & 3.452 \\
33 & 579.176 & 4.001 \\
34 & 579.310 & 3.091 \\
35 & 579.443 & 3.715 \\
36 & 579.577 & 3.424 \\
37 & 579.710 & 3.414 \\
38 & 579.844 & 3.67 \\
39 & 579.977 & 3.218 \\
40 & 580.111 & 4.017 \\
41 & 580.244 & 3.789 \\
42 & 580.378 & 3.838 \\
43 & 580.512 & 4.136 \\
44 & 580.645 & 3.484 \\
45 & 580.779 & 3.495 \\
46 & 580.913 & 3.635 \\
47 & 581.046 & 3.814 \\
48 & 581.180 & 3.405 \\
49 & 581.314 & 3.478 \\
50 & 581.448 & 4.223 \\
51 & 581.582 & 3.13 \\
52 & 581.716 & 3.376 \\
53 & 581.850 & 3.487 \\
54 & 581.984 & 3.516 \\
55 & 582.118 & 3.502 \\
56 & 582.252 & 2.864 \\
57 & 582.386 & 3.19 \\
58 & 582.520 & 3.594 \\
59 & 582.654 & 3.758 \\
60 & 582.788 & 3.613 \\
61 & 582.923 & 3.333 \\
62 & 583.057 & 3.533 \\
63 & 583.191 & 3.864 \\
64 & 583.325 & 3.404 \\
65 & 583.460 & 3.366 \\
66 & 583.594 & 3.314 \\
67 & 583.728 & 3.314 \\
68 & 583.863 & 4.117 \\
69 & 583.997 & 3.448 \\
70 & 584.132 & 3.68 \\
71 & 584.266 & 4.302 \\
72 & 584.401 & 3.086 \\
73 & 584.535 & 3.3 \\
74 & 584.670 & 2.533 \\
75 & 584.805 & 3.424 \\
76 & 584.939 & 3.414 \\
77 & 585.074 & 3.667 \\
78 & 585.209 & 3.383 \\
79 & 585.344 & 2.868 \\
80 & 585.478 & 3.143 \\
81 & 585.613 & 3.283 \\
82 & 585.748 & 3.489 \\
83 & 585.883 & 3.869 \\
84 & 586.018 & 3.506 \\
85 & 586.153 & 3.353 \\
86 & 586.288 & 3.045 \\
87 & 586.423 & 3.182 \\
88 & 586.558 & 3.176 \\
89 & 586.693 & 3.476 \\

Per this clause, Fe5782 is 0.17 nm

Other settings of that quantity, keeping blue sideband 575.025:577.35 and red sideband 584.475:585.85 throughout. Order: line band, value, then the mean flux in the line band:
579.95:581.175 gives -0.116 nm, 3.71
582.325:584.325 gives -0.164 nm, 3.59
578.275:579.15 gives 0.059 nm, 3.22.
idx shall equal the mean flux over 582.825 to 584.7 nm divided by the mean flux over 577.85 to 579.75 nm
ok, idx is 1.04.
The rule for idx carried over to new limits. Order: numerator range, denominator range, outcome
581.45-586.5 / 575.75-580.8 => 0.96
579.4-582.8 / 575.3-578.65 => 1.01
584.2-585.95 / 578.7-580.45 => 0.96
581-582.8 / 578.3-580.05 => 1.04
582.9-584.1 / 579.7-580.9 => 0.96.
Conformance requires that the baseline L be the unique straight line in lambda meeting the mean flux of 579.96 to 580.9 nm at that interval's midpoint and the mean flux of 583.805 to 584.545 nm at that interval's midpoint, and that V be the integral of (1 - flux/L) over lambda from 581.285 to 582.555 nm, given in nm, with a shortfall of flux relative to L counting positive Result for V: 0.10 nm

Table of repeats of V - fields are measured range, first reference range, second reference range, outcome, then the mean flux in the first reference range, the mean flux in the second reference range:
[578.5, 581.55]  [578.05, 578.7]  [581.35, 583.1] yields -0.20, 3.23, 3.47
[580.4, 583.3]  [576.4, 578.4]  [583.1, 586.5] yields -0.05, 3.6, 3.41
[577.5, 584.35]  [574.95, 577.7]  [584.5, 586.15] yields -0.17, 3.58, 3.32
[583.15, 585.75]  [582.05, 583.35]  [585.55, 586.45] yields 0.01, 3.47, 3.4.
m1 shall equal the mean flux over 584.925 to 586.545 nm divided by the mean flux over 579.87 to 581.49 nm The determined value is 0.9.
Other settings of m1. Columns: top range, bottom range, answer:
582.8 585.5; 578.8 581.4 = 0.96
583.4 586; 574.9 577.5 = 0.97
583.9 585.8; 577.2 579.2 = 0.96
